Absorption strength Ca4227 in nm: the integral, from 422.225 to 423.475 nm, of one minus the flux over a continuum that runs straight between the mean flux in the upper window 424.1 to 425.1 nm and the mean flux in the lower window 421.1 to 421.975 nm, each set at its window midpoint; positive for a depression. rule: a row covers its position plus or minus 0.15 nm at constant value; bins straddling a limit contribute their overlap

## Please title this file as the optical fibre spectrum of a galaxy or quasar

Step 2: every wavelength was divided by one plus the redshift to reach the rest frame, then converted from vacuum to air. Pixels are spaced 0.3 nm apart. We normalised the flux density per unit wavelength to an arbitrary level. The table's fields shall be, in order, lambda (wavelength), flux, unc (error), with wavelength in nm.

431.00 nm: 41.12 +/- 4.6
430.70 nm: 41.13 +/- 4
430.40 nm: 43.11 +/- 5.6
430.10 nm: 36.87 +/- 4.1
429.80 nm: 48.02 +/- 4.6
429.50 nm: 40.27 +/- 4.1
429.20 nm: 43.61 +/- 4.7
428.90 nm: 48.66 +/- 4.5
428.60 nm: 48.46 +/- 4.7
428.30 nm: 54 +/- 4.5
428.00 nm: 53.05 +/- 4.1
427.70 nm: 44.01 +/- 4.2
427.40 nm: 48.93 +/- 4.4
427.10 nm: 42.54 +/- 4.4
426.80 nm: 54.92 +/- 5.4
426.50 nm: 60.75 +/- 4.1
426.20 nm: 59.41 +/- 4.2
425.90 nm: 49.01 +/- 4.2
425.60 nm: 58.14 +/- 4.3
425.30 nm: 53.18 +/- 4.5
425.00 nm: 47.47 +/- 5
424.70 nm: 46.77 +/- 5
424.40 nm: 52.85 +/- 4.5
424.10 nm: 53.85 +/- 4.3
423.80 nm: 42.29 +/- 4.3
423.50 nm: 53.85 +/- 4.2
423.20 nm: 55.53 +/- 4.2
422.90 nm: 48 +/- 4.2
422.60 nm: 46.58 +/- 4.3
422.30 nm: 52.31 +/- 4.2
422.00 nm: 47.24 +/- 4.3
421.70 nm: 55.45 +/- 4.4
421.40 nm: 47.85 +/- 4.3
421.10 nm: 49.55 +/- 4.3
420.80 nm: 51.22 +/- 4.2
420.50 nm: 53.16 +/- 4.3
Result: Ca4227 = -0.013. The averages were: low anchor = 50.7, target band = 50.8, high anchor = 49.8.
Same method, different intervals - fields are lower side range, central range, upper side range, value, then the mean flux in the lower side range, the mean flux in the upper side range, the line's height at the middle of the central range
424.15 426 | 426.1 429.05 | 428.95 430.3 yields -0.30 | 51.4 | 42.7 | 46.6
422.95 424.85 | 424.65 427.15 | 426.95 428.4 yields -0.19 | 50.7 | 48.3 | 49.4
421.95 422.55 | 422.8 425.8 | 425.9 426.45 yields 0.12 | 49.7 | 56.8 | 53.4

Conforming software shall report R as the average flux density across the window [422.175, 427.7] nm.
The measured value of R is 51.3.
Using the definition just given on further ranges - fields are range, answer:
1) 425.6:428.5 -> 52.1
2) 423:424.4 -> 51.4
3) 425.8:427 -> 55.8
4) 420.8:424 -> 50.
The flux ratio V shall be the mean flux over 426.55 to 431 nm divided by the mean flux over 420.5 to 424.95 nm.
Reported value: 0.92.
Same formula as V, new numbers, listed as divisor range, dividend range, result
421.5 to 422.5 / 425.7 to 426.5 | 1.09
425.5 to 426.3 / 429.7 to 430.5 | 0.77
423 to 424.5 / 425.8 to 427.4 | 1.03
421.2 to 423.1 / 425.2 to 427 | 1.12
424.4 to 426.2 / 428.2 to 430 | 0.90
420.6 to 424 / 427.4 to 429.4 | 0.97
